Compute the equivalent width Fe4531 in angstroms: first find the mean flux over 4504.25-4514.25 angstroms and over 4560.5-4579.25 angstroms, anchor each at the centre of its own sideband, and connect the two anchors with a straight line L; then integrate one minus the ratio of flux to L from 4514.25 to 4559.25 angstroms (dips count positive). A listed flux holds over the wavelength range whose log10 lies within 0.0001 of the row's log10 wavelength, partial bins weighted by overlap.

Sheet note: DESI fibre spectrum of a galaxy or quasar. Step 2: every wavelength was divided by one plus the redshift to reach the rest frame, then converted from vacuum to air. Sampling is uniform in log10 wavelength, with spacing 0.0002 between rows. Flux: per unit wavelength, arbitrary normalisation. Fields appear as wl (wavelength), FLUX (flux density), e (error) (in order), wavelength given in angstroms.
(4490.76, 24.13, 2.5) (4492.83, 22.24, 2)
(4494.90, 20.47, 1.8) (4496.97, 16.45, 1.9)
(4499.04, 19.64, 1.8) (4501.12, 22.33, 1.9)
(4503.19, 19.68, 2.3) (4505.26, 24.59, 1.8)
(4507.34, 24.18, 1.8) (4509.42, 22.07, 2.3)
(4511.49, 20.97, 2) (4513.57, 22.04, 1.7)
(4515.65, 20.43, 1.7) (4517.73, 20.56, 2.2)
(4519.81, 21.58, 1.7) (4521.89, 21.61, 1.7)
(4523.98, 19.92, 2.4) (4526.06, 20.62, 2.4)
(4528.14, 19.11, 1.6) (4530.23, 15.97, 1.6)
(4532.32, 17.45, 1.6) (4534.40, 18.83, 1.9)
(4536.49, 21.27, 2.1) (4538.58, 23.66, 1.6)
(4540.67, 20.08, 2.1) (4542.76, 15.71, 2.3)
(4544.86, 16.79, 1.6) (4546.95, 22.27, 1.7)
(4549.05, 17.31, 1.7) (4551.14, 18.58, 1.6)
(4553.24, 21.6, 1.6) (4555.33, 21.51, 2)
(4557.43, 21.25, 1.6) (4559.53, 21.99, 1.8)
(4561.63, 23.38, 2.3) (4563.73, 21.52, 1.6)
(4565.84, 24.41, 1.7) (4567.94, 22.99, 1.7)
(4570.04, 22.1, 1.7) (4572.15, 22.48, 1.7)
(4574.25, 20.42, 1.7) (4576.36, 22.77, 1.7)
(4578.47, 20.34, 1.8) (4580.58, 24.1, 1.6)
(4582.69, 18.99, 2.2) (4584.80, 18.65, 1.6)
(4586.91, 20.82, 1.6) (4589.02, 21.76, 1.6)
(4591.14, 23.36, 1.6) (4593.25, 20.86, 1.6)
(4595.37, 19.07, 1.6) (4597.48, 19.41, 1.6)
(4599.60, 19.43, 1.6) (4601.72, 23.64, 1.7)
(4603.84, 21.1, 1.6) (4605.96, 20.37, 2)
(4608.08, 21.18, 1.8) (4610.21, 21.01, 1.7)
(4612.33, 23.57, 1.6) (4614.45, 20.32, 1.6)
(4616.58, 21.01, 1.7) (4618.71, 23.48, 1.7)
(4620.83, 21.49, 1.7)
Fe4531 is 5.4 angstroms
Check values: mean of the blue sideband 22.8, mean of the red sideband 22.3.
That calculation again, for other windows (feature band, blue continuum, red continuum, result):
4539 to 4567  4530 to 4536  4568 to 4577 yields -0.7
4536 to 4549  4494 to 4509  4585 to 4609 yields 0.8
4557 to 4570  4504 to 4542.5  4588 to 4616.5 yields -1.0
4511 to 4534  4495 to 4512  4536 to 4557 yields 0.7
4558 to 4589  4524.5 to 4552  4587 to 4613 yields -2.3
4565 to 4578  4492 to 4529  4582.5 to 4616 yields -0.9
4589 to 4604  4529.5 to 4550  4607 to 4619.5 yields 0.0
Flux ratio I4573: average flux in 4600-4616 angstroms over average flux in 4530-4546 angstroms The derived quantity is 1.14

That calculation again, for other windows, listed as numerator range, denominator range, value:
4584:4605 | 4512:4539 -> 1.03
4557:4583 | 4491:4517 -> 1.04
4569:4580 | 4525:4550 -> 1.14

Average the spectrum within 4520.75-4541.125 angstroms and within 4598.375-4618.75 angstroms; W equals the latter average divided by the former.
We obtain 1.08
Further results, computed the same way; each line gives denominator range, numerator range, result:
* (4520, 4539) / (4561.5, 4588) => 1.10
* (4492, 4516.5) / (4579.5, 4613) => 0.99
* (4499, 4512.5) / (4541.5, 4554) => 0.84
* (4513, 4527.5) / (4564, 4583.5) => 1.06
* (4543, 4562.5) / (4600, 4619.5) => 1.07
